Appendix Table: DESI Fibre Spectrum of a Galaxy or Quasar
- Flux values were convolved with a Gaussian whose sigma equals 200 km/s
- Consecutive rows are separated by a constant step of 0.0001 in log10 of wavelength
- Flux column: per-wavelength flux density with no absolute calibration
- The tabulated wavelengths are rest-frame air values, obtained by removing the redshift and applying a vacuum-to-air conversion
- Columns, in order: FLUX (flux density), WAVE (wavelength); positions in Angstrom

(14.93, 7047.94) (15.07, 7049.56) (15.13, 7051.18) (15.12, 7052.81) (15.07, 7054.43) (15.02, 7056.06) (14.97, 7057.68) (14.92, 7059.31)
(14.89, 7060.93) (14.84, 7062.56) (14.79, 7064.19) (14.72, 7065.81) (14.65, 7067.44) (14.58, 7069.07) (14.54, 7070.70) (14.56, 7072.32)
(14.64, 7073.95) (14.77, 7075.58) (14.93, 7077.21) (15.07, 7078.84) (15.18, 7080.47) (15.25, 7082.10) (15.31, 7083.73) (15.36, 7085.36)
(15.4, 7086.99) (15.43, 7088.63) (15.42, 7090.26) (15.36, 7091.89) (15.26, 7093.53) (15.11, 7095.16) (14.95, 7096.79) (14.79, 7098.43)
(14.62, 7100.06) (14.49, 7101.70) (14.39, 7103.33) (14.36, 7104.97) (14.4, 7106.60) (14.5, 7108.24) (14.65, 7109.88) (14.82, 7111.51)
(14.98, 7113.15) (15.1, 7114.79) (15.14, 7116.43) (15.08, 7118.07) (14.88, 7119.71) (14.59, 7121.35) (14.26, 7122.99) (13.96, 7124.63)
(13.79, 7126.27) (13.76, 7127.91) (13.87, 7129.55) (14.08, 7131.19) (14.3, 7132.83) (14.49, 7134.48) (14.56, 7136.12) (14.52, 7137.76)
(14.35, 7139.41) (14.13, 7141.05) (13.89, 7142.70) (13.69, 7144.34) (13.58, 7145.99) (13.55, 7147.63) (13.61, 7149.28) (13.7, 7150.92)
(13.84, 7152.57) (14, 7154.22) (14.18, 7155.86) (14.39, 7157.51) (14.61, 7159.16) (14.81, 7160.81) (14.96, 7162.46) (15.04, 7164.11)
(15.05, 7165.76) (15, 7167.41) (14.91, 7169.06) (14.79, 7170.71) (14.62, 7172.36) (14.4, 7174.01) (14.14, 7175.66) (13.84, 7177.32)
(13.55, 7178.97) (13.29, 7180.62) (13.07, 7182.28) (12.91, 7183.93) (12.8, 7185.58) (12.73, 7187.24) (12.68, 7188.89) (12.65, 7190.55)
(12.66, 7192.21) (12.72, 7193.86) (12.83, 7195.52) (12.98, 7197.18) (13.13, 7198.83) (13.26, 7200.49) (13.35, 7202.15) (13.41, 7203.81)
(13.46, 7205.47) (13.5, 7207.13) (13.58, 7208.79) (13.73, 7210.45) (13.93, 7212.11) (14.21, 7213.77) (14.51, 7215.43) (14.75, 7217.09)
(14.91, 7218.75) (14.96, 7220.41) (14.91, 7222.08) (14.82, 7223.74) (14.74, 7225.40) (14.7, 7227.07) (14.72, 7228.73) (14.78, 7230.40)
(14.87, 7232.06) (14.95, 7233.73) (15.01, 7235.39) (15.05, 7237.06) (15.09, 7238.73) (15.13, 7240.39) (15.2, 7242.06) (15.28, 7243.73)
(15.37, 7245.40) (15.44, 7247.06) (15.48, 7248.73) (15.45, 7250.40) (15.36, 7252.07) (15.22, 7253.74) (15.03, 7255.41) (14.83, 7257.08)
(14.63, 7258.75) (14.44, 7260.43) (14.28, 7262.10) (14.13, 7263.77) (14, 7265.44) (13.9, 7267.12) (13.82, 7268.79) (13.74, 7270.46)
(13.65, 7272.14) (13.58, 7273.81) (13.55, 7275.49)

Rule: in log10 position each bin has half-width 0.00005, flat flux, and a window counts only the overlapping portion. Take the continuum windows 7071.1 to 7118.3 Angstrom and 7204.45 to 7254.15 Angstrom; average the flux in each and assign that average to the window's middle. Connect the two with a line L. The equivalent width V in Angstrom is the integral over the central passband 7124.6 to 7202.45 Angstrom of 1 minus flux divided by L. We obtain 5.2 Angstrom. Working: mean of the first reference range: 14.9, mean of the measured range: 13.9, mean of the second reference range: 14.8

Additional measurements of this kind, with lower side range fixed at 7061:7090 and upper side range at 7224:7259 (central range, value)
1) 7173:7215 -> 4.8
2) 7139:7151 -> 1.0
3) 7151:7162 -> 0.5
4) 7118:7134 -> 0.8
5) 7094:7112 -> 0.4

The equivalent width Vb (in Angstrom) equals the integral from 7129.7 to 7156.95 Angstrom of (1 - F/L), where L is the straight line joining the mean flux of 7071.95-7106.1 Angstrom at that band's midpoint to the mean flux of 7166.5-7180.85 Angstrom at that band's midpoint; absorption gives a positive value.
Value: 1.01 Angstrom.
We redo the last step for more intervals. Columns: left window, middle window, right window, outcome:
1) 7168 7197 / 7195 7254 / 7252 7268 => -1.9 Angstrom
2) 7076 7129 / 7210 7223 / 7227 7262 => 0.4 Angstrom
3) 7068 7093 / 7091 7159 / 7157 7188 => 1.0 Angstrom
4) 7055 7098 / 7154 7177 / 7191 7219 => -1.1 Angstrom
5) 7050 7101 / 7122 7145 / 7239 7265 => 1.3 Angstrom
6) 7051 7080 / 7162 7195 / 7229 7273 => 2.3 Angstrom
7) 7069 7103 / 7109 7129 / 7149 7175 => 0.3 Angstrom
